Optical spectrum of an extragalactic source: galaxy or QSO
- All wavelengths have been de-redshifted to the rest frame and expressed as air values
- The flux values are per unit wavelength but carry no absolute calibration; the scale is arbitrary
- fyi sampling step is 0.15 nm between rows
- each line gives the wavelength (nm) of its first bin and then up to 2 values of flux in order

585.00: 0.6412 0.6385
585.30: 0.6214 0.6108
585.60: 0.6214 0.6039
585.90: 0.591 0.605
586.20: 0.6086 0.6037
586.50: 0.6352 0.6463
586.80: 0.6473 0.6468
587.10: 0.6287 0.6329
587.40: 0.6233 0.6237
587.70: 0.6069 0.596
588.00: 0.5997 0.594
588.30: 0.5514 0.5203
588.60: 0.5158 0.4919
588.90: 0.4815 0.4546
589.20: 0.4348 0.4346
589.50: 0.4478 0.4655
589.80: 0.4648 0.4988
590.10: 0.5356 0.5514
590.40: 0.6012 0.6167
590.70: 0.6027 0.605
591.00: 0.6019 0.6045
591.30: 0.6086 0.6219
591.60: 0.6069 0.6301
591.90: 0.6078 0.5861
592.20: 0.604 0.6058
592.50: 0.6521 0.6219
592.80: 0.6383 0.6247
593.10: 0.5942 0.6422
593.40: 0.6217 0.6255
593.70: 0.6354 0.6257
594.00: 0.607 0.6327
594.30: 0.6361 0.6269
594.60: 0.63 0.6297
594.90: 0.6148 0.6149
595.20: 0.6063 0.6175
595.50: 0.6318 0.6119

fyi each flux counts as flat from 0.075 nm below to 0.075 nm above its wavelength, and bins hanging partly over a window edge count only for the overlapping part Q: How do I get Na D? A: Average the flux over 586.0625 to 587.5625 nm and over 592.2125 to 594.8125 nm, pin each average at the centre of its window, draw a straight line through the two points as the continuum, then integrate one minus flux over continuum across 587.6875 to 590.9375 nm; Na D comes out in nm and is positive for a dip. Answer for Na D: 0.510 nm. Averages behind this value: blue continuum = 0.629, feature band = 0.529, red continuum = 0.626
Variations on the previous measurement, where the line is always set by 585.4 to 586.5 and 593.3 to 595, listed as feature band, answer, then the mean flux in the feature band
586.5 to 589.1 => 0.12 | 0.583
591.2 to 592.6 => 0.02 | 0.614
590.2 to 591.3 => 0.03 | 0.599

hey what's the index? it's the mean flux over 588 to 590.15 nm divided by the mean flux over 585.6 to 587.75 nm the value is 0.80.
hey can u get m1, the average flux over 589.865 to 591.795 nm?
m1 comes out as 0.59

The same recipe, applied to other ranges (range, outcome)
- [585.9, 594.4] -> 0.586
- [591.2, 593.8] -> 0.619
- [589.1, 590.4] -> 0.486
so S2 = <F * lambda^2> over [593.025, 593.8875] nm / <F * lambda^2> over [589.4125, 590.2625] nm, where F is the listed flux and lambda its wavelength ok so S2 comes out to 1.29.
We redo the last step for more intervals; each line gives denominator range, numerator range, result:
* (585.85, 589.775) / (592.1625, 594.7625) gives 1.13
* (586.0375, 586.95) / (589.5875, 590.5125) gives 0.85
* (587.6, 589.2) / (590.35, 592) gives 1.14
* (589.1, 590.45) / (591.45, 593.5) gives 1.27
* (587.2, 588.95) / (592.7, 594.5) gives 1.12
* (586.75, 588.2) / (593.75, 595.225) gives 1.03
